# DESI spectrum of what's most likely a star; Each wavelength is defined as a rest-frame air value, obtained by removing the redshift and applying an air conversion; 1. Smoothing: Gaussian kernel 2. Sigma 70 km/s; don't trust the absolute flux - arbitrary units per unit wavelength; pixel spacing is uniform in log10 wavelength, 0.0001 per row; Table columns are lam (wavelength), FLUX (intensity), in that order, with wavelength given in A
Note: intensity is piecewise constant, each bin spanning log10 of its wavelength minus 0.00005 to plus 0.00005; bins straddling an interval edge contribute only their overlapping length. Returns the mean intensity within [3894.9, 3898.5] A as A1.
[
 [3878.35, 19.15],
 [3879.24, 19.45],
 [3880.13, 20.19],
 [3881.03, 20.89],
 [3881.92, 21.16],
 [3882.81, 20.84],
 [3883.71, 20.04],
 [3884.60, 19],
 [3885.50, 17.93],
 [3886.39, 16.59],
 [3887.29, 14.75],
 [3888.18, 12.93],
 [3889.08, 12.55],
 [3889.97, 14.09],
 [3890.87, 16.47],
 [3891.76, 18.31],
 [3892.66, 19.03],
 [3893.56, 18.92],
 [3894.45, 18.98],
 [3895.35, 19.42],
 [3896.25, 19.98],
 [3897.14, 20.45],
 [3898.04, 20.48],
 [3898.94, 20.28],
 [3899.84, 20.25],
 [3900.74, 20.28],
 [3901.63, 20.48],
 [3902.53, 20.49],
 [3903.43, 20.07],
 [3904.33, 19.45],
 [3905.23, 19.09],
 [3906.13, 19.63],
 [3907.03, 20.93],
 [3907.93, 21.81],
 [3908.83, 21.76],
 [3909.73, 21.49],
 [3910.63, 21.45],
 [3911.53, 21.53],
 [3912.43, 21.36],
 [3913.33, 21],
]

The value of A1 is 20.1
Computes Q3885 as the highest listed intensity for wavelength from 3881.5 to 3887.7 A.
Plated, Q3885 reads 21.16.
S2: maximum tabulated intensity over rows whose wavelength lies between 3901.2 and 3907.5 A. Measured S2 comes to 20.93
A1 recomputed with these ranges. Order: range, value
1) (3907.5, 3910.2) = 21.7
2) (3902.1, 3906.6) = 19.7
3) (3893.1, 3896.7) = 19.3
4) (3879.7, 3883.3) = 20.7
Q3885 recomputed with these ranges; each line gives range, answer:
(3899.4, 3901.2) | 20.28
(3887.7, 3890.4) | 14.09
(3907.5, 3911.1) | 21.81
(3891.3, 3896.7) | 19.98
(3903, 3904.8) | 20.07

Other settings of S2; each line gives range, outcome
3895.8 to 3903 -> 20.49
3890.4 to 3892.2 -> 18.31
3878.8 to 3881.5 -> 20.89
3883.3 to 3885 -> 20.04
